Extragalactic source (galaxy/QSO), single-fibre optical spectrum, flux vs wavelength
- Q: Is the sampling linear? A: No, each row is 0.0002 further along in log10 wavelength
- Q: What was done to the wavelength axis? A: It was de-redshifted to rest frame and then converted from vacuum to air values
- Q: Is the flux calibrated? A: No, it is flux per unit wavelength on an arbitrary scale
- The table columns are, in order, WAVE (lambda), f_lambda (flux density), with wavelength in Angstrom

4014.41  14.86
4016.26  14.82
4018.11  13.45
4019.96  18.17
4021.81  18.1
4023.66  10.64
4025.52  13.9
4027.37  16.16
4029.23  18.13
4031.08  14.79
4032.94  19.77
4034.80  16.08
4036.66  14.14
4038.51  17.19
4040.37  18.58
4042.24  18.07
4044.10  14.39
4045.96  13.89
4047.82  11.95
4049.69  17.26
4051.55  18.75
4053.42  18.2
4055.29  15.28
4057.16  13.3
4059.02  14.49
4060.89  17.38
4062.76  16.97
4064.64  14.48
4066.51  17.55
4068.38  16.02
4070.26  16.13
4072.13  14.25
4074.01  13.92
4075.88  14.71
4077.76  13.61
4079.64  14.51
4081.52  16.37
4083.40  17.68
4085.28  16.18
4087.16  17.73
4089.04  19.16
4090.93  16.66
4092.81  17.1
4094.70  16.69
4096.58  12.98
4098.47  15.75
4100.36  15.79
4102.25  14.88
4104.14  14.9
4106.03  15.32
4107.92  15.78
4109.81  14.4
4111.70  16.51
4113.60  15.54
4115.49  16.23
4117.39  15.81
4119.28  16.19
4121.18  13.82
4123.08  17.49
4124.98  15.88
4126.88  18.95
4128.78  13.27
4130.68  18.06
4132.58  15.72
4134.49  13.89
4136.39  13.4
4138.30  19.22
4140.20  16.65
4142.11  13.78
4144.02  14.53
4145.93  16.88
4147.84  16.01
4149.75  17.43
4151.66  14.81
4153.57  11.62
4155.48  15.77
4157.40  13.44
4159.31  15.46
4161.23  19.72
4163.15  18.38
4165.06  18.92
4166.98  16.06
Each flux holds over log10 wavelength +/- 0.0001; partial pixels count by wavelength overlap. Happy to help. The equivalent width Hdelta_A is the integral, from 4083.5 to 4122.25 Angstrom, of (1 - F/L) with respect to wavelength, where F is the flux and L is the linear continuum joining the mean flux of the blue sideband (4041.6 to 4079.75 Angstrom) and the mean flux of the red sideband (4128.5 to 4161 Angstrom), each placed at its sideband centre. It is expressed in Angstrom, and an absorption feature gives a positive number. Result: -1.1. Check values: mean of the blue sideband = 15.5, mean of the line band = 15.9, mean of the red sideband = 15.4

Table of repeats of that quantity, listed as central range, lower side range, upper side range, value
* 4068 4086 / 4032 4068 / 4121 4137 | 0.82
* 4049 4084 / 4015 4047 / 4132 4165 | 0.09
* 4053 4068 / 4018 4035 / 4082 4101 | 0.40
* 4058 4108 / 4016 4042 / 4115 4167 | 0.68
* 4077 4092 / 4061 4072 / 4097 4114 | -0.71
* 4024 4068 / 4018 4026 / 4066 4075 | -2.26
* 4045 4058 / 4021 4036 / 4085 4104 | 0.39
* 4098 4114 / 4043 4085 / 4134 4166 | 0.30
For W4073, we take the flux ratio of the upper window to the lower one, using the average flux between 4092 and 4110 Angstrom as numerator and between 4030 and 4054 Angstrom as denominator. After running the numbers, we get 0.94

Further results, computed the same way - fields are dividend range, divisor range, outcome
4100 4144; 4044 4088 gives 1.00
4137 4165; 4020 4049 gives 1.01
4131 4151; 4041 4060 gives 1.01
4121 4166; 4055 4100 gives 1.01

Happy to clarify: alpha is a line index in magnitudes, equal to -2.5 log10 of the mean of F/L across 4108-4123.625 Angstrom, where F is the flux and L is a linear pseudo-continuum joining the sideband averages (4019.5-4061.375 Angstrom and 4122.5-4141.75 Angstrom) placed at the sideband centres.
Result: 0.03 mag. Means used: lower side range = 16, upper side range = 16.2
